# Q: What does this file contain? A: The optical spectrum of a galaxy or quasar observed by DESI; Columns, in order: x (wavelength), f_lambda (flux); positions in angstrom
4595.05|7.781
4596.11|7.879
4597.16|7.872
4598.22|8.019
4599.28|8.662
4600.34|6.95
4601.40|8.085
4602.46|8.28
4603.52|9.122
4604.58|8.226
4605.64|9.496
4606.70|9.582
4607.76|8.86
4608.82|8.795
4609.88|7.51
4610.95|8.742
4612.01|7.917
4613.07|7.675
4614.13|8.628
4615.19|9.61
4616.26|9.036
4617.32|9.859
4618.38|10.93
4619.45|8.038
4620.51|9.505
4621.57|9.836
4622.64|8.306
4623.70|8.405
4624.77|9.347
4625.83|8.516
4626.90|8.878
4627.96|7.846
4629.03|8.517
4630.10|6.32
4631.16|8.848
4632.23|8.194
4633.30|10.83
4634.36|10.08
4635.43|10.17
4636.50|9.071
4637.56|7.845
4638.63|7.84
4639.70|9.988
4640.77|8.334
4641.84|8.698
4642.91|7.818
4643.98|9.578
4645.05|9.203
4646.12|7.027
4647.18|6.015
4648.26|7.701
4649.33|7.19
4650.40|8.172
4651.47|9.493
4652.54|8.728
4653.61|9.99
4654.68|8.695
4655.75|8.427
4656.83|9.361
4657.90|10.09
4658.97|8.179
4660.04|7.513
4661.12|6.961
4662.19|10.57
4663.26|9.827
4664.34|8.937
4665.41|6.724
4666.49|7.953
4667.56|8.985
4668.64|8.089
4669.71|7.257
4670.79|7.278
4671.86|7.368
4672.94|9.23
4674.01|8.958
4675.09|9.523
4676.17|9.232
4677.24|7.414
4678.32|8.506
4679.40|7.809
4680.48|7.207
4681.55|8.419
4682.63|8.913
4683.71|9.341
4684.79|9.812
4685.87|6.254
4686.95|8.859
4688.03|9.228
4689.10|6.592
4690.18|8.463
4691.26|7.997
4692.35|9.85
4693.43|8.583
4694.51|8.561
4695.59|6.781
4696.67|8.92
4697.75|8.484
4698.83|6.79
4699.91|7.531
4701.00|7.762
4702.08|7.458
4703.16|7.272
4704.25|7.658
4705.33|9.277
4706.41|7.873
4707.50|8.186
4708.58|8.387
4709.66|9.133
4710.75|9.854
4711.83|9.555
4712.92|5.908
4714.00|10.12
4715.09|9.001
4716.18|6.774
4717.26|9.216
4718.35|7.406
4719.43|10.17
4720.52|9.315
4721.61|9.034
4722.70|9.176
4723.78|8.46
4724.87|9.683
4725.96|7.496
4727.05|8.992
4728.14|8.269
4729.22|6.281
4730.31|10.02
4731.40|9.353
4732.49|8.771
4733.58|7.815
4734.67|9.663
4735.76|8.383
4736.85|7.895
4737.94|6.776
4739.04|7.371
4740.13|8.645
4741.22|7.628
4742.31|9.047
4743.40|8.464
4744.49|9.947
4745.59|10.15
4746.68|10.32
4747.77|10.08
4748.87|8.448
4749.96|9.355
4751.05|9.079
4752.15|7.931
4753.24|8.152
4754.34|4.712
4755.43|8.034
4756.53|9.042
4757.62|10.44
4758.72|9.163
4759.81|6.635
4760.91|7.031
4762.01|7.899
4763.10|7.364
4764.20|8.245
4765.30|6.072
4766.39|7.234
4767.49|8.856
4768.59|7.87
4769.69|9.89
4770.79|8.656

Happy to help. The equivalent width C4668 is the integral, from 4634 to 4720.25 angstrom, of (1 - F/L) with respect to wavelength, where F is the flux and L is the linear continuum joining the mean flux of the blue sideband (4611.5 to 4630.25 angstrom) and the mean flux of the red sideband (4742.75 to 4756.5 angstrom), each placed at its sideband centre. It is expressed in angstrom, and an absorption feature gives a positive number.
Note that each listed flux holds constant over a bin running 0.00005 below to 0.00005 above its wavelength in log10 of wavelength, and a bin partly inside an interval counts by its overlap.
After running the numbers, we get 3.4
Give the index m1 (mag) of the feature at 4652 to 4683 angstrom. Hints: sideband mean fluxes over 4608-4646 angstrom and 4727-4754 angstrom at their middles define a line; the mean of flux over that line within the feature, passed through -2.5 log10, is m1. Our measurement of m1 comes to 0.03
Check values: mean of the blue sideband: 8.8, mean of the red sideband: 8.64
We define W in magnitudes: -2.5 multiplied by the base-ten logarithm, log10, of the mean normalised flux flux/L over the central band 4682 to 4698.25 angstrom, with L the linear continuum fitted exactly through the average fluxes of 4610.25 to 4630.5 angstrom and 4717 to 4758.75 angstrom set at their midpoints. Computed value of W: 0.03 mag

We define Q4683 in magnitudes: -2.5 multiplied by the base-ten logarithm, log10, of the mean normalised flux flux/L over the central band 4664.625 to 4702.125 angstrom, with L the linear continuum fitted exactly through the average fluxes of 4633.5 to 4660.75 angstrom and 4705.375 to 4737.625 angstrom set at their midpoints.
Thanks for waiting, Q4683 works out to 0.06 mag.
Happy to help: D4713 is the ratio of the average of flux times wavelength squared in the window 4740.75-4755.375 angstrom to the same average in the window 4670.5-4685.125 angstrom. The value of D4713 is 1.1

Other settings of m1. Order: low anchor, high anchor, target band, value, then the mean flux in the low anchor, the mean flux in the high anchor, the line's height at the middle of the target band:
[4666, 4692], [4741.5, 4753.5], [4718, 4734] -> 0.023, 8.29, 9.17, 8.9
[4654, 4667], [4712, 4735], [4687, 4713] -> 0.051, 8.62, 8.62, 8.62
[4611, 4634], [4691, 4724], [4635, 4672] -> 0.030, 8.82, 8.41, 8.67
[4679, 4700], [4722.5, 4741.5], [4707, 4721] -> -0.049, 8.24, 8.37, 8.31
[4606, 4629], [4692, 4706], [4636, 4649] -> 0.047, 8.85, 8.05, 8.6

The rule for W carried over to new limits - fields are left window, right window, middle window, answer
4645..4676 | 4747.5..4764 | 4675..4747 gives -0.02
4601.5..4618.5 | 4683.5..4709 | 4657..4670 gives -0.01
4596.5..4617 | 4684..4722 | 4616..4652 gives -0.03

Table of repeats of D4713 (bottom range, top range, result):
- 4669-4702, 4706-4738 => 1.06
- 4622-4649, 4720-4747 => 1.06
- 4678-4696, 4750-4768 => 0.98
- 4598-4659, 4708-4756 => 1.03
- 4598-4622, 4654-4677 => 1.00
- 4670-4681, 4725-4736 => 1.06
